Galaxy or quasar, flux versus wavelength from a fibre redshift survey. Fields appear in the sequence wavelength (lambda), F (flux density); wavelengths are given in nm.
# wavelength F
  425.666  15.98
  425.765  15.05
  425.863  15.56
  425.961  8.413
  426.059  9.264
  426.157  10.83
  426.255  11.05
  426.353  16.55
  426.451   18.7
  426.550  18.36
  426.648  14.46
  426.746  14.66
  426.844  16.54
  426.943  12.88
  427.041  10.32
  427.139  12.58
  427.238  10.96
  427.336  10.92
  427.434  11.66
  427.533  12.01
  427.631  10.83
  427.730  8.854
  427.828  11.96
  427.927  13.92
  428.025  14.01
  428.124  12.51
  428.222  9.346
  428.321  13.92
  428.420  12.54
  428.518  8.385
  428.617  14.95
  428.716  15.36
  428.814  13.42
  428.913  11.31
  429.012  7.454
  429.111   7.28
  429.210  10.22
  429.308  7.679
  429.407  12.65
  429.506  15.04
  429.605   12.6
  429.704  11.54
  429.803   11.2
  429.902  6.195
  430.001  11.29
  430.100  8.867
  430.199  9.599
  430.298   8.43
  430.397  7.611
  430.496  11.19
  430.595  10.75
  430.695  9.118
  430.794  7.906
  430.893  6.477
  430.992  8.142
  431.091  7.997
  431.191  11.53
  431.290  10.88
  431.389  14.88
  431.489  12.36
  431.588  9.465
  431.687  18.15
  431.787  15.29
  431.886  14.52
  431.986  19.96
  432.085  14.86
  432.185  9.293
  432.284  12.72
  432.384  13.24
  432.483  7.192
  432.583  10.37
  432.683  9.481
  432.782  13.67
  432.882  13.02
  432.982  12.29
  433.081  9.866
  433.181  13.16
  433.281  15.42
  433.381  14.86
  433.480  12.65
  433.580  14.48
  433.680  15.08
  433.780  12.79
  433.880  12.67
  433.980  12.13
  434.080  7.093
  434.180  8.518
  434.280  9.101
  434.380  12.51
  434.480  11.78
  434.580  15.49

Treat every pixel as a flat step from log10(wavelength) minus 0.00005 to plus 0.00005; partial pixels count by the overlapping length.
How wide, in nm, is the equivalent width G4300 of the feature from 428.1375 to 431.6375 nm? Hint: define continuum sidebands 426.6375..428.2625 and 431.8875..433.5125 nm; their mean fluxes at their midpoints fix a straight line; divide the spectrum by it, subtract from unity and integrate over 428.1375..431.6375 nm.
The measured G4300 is 0.54 nm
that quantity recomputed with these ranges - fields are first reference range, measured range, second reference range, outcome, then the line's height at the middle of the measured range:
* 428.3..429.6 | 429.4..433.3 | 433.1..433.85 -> 0.42 nm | 12.8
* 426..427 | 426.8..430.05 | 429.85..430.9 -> -0.01 nm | 11.6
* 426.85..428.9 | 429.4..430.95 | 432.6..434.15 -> 0.29 nm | 12.3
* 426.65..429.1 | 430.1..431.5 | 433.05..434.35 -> 0.28 nm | 12.1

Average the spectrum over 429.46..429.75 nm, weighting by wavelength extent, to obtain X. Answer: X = 13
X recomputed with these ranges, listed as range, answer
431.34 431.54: 13.6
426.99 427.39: 11.2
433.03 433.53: 13.2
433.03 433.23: 11.5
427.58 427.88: 10.6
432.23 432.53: 11.1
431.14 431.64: 11.9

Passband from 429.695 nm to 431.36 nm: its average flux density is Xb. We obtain 9.35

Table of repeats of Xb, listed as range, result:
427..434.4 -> 11.5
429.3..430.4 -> 10.4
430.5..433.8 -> 12.2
